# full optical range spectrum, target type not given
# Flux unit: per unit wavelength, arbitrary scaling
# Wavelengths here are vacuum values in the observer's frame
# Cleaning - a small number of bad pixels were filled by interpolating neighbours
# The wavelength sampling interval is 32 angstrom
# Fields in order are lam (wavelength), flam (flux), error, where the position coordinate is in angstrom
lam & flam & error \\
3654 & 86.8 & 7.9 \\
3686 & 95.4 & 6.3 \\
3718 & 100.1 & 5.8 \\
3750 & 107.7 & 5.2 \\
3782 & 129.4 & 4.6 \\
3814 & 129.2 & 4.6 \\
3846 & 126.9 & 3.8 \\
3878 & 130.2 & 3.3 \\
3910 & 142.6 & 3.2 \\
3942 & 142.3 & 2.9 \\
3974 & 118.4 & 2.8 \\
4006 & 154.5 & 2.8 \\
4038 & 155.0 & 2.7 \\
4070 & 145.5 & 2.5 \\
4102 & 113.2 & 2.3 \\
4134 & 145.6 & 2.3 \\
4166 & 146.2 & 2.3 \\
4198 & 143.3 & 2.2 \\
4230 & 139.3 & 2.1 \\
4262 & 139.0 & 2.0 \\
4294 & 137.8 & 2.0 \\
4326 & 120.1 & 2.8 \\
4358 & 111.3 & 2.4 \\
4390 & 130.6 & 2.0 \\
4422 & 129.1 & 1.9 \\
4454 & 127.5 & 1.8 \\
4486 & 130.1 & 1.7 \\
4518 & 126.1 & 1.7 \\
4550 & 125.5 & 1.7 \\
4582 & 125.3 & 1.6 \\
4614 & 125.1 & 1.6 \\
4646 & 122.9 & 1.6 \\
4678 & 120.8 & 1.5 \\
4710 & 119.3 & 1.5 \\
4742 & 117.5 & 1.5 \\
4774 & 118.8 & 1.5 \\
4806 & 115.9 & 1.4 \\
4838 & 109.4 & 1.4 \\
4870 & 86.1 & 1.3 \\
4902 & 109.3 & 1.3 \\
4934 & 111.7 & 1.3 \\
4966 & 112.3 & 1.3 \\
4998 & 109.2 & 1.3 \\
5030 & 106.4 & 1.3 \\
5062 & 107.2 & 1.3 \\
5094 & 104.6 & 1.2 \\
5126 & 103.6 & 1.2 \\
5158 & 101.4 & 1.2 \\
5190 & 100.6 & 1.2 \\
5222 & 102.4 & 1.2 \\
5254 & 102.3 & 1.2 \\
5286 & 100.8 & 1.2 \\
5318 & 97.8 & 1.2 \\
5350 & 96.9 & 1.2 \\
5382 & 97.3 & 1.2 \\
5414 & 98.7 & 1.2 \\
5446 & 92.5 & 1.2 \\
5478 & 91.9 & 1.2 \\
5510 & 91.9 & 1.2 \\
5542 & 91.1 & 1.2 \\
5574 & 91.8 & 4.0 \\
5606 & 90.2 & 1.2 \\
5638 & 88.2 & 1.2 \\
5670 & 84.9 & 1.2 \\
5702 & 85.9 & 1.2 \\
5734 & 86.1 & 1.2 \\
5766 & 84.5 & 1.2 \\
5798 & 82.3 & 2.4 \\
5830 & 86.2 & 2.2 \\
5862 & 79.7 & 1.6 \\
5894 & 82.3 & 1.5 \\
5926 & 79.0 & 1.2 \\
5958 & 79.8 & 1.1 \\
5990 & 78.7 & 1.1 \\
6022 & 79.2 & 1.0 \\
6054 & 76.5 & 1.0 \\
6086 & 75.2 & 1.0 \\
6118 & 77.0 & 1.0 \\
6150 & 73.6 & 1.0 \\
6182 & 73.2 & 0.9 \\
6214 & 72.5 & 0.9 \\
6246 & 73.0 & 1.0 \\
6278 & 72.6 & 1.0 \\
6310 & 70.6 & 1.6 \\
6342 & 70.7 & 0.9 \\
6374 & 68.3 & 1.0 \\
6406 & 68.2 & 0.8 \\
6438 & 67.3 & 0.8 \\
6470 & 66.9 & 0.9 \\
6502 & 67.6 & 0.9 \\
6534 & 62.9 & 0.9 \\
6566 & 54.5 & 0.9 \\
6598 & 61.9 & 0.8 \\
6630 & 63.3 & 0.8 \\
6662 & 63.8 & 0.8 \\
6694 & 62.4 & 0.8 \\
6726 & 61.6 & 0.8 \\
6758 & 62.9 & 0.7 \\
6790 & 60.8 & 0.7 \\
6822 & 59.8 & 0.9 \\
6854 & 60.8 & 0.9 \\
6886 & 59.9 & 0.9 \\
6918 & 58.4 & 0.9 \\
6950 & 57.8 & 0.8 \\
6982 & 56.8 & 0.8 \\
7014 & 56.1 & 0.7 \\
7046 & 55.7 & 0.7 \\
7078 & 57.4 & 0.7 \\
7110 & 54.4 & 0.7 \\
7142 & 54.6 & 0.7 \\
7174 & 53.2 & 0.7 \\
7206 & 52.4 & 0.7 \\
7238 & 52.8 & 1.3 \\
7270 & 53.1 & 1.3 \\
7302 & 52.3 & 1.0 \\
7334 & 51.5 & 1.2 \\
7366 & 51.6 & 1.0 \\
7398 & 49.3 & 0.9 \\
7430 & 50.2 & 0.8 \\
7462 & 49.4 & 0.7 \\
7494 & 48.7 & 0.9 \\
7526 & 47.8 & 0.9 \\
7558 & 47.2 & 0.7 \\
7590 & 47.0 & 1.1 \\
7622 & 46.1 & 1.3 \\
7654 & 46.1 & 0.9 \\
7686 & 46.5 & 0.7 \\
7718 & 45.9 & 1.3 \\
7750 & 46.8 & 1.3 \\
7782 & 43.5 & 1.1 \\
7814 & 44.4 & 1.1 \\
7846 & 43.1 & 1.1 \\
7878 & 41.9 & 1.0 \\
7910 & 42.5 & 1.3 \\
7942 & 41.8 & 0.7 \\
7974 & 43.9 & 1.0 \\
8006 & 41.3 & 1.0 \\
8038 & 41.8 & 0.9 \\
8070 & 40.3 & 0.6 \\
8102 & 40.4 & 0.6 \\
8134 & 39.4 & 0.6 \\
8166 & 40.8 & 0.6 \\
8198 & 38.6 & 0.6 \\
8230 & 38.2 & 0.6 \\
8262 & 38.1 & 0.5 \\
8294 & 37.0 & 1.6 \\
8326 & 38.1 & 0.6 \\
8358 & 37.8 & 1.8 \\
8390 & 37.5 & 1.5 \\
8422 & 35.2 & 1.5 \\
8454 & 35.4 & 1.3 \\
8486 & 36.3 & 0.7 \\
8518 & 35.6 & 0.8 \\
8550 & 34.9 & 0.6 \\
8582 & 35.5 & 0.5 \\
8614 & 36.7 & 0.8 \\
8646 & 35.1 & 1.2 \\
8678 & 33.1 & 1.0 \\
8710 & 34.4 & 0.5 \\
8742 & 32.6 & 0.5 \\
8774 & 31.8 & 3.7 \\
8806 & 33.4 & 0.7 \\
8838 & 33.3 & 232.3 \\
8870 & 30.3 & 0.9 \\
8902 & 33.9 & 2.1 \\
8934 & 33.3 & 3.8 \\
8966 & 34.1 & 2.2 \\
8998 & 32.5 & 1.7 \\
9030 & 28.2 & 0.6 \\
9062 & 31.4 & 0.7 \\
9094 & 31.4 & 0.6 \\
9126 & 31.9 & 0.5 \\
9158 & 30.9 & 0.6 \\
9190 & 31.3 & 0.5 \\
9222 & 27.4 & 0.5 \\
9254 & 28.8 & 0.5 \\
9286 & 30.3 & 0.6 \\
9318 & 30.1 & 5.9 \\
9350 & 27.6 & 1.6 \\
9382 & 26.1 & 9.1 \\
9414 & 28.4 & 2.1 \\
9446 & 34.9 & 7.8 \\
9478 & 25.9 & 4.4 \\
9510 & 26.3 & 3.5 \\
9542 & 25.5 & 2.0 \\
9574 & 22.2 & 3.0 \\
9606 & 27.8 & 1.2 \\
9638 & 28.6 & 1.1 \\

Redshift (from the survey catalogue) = 0.000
